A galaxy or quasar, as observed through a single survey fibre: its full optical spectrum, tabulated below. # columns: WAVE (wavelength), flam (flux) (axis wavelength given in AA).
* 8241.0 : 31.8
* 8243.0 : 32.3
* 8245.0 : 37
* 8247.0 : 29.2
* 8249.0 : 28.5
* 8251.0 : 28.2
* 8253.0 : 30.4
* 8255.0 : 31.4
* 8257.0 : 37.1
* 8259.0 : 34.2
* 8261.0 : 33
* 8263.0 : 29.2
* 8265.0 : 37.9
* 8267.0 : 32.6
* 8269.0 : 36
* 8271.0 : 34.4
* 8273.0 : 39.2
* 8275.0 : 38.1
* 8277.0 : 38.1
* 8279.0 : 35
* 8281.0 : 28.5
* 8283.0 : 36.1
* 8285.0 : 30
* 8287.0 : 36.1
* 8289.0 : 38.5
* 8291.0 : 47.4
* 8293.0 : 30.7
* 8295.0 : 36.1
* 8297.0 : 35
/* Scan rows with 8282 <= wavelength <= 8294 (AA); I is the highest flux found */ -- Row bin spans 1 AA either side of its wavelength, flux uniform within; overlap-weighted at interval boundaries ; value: 47.4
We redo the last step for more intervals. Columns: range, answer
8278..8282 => 35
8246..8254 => 30.4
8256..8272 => 37.9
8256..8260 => 37.1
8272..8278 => 39.2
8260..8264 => 33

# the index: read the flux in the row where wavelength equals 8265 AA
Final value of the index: 37.9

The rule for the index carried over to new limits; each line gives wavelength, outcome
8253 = 30.4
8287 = 36.1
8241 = 31.8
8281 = 28.5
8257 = 37.1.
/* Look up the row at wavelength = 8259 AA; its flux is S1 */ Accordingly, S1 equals 34.2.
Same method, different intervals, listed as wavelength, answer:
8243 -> 32.3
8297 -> 35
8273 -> 39.2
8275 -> 38.1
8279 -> 35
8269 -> 36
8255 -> 31.4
